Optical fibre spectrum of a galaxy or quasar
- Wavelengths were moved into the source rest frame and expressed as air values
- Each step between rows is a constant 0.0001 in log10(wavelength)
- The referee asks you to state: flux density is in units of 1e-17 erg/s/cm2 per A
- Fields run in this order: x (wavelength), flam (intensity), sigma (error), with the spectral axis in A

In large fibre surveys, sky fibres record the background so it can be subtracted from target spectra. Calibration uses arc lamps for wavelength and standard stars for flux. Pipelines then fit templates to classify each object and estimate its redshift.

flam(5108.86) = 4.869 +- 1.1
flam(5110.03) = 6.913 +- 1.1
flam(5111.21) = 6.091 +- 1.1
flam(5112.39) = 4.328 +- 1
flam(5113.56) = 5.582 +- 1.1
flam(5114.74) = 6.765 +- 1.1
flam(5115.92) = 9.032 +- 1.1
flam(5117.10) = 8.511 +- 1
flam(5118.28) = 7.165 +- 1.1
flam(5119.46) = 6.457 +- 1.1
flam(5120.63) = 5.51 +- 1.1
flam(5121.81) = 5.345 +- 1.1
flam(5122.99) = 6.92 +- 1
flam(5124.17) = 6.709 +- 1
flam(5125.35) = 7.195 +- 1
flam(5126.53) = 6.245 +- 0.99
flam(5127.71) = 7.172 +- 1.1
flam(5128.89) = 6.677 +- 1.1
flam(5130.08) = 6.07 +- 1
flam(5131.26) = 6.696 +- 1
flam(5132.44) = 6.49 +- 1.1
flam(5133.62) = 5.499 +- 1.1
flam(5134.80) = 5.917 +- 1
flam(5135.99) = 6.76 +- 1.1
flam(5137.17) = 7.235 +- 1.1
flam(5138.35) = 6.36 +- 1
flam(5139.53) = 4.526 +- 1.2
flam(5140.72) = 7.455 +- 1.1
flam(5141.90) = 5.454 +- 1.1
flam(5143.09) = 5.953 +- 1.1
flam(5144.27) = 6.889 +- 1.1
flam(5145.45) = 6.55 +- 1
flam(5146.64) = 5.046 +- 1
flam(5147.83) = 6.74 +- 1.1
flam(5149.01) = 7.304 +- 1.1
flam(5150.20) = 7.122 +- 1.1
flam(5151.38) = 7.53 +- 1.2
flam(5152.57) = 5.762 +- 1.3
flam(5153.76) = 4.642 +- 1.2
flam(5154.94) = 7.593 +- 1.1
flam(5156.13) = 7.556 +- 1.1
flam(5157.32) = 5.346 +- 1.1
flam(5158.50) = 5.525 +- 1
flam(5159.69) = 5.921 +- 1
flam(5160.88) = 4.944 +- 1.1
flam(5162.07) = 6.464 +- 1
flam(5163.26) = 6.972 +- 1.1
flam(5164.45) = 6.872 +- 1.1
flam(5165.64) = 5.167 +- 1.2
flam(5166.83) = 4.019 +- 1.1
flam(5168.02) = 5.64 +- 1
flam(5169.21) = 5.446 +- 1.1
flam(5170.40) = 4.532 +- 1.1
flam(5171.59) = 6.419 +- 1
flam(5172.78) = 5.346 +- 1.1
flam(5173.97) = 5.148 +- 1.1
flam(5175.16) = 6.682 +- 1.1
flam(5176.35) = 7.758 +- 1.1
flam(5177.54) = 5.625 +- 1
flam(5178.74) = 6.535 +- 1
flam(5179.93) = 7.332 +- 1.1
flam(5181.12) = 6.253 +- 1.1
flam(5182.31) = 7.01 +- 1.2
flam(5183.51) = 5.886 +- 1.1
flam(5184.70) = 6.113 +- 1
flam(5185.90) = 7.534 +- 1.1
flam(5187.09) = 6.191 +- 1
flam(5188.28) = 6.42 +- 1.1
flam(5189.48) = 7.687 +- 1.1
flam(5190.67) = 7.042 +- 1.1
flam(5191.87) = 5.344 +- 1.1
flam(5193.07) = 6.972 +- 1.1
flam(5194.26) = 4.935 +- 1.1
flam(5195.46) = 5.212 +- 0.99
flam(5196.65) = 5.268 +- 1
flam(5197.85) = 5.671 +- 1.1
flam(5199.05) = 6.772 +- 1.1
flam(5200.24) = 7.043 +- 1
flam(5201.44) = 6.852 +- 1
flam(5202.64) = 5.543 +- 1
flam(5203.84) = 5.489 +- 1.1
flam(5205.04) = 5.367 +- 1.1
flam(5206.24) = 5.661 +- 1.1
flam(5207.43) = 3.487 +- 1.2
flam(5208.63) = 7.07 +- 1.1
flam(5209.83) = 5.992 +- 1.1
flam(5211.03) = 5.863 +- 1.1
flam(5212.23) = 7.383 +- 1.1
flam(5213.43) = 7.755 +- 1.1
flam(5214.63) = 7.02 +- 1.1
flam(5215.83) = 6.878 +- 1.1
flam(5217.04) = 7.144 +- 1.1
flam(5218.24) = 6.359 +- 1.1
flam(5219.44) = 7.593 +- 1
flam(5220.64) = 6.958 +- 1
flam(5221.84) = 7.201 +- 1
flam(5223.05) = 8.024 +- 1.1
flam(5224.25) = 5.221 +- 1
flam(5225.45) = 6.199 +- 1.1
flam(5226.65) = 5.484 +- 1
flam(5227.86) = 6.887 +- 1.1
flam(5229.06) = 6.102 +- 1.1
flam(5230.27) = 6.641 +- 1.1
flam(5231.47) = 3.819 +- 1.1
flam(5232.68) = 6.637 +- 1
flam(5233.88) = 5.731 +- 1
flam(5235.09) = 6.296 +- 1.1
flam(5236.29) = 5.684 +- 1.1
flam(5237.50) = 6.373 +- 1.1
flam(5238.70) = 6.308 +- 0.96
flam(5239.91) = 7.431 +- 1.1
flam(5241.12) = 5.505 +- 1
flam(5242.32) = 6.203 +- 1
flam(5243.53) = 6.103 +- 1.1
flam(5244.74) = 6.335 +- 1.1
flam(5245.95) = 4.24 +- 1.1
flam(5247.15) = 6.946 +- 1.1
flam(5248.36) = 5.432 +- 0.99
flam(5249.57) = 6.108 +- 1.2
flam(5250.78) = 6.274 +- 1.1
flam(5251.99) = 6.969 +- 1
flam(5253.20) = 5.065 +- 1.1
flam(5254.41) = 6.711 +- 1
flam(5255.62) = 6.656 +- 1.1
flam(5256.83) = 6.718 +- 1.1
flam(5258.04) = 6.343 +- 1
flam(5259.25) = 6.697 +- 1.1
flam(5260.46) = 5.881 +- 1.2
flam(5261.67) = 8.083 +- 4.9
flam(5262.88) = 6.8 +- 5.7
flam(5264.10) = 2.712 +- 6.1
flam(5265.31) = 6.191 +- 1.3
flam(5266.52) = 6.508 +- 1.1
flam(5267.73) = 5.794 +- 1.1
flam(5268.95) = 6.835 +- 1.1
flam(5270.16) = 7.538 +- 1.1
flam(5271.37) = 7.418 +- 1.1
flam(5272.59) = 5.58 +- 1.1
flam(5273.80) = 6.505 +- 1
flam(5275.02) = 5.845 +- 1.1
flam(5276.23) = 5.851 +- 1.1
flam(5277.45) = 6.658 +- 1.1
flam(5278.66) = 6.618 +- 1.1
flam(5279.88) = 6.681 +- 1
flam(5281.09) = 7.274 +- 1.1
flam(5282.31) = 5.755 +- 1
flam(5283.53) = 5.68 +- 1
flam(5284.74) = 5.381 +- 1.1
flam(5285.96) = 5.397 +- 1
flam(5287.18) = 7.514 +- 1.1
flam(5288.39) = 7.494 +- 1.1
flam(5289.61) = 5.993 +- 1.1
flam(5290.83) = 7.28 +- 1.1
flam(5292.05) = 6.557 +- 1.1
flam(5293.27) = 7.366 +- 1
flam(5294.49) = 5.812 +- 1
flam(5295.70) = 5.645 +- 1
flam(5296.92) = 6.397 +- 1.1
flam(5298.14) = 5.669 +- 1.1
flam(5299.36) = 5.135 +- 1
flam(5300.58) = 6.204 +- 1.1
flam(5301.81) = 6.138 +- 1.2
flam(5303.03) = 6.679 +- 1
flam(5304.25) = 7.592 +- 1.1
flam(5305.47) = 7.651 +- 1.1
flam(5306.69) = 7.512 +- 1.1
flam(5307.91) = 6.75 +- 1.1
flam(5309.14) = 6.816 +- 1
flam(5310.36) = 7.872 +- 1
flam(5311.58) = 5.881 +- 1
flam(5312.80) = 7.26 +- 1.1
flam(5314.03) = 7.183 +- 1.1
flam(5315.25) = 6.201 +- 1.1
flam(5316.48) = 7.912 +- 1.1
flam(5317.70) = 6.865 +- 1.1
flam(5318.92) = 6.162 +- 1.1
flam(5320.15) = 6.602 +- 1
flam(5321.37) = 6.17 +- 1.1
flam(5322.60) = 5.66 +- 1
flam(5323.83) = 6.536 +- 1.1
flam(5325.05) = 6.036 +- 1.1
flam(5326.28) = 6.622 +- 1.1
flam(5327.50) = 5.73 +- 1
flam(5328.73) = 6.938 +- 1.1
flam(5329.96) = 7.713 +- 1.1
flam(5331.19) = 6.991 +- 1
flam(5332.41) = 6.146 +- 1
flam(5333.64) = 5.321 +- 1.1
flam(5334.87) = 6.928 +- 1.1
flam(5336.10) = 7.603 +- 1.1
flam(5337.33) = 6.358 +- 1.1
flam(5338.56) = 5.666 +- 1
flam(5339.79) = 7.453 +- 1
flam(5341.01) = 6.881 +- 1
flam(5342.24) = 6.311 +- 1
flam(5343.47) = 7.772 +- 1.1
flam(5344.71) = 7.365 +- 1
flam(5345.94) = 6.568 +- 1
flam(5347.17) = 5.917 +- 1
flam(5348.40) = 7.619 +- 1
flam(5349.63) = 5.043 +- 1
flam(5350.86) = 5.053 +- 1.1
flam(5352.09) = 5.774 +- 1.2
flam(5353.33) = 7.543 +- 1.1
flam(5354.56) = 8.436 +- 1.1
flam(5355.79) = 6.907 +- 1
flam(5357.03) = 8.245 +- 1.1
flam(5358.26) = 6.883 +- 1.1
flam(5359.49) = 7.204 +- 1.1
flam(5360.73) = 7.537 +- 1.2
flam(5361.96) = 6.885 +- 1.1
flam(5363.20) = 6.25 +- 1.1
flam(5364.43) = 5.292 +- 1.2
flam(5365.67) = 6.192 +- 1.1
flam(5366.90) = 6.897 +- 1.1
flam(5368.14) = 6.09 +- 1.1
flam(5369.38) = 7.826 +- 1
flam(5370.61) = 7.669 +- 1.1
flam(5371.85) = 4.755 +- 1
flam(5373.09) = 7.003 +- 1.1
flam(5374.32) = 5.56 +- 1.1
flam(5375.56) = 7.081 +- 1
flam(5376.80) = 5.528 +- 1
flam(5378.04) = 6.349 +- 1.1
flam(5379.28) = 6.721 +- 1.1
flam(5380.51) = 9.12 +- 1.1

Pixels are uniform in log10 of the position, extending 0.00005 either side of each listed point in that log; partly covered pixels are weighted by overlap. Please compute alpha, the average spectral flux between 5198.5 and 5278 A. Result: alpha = 6.28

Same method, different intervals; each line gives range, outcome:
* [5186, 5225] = 6.37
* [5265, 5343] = 6.55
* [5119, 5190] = 6.27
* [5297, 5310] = 6.63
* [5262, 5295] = 6.35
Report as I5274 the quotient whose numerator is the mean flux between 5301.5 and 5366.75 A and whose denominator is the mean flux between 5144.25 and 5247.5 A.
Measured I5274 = 1.08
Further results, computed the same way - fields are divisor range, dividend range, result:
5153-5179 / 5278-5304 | 1.07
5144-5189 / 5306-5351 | 1.07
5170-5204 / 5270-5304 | 1.02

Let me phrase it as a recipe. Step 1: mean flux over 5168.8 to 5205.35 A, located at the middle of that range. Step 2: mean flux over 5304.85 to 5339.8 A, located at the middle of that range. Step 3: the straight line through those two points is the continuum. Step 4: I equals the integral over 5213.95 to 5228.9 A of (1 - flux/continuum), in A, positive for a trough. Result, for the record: -1.0 A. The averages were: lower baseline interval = 6.19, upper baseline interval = 6.69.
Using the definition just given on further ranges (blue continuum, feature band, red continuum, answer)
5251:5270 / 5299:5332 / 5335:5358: -0.4 A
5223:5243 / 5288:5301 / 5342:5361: 0.4 A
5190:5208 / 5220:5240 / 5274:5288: -1.0 A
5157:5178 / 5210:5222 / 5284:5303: -2.0 A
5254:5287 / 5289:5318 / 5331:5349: -0.8 A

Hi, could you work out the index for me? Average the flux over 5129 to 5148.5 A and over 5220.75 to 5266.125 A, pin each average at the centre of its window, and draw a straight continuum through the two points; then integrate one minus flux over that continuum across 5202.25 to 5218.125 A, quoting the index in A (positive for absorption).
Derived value -0.1 A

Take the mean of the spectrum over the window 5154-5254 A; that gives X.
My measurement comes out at 6.19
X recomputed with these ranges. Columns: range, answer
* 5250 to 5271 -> 6.35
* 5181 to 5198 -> 6.25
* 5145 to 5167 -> 6.2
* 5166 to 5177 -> 5.66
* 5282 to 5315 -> 6.55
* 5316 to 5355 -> 6.6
